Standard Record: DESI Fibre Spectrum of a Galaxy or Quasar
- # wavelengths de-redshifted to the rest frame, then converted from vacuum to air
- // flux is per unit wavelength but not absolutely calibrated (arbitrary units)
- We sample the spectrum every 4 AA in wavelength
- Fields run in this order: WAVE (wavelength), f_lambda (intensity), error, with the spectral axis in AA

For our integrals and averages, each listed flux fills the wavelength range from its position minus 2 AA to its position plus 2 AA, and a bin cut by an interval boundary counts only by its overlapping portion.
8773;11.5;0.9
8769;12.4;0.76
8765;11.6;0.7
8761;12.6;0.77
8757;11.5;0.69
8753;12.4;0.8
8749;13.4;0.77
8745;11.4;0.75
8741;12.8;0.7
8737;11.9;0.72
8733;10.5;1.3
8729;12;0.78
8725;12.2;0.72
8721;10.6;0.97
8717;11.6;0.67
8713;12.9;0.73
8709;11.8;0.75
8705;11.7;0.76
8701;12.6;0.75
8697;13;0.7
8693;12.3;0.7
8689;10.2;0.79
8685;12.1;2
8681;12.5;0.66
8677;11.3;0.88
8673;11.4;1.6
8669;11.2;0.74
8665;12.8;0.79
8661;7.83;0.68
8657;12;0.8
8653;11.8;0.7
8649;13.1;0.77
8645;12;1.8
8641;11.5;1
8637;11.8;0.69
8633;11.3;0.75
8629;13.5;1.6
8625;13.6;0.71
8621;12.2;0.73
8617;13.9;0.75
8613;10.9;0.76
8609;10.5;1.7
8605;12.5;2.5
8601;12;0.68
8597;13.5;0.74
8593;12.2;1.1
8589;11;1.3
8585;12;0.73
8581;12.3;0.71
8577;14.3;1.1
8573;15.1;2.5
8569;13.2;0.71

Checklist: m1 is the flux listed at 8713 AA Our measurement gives 12.9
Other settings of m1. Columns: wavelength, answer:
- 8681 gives 12.5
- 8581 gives 12.3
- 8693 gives 12.3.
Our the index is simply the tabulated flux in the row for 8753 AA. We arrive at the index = 12.4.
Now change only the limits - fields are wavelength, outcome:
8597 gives 13.5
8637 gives 11.8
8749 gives 13.4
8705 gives 11.7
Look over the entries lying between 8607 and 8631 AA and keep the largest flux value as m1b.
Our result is 13.9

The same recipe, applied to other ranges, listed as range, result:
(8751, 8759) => 12.4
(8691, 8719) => 13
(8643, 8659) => 13.1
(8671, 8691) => 12.5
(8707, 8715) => 12.9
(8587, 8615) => 13.5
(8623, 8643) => 13.6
